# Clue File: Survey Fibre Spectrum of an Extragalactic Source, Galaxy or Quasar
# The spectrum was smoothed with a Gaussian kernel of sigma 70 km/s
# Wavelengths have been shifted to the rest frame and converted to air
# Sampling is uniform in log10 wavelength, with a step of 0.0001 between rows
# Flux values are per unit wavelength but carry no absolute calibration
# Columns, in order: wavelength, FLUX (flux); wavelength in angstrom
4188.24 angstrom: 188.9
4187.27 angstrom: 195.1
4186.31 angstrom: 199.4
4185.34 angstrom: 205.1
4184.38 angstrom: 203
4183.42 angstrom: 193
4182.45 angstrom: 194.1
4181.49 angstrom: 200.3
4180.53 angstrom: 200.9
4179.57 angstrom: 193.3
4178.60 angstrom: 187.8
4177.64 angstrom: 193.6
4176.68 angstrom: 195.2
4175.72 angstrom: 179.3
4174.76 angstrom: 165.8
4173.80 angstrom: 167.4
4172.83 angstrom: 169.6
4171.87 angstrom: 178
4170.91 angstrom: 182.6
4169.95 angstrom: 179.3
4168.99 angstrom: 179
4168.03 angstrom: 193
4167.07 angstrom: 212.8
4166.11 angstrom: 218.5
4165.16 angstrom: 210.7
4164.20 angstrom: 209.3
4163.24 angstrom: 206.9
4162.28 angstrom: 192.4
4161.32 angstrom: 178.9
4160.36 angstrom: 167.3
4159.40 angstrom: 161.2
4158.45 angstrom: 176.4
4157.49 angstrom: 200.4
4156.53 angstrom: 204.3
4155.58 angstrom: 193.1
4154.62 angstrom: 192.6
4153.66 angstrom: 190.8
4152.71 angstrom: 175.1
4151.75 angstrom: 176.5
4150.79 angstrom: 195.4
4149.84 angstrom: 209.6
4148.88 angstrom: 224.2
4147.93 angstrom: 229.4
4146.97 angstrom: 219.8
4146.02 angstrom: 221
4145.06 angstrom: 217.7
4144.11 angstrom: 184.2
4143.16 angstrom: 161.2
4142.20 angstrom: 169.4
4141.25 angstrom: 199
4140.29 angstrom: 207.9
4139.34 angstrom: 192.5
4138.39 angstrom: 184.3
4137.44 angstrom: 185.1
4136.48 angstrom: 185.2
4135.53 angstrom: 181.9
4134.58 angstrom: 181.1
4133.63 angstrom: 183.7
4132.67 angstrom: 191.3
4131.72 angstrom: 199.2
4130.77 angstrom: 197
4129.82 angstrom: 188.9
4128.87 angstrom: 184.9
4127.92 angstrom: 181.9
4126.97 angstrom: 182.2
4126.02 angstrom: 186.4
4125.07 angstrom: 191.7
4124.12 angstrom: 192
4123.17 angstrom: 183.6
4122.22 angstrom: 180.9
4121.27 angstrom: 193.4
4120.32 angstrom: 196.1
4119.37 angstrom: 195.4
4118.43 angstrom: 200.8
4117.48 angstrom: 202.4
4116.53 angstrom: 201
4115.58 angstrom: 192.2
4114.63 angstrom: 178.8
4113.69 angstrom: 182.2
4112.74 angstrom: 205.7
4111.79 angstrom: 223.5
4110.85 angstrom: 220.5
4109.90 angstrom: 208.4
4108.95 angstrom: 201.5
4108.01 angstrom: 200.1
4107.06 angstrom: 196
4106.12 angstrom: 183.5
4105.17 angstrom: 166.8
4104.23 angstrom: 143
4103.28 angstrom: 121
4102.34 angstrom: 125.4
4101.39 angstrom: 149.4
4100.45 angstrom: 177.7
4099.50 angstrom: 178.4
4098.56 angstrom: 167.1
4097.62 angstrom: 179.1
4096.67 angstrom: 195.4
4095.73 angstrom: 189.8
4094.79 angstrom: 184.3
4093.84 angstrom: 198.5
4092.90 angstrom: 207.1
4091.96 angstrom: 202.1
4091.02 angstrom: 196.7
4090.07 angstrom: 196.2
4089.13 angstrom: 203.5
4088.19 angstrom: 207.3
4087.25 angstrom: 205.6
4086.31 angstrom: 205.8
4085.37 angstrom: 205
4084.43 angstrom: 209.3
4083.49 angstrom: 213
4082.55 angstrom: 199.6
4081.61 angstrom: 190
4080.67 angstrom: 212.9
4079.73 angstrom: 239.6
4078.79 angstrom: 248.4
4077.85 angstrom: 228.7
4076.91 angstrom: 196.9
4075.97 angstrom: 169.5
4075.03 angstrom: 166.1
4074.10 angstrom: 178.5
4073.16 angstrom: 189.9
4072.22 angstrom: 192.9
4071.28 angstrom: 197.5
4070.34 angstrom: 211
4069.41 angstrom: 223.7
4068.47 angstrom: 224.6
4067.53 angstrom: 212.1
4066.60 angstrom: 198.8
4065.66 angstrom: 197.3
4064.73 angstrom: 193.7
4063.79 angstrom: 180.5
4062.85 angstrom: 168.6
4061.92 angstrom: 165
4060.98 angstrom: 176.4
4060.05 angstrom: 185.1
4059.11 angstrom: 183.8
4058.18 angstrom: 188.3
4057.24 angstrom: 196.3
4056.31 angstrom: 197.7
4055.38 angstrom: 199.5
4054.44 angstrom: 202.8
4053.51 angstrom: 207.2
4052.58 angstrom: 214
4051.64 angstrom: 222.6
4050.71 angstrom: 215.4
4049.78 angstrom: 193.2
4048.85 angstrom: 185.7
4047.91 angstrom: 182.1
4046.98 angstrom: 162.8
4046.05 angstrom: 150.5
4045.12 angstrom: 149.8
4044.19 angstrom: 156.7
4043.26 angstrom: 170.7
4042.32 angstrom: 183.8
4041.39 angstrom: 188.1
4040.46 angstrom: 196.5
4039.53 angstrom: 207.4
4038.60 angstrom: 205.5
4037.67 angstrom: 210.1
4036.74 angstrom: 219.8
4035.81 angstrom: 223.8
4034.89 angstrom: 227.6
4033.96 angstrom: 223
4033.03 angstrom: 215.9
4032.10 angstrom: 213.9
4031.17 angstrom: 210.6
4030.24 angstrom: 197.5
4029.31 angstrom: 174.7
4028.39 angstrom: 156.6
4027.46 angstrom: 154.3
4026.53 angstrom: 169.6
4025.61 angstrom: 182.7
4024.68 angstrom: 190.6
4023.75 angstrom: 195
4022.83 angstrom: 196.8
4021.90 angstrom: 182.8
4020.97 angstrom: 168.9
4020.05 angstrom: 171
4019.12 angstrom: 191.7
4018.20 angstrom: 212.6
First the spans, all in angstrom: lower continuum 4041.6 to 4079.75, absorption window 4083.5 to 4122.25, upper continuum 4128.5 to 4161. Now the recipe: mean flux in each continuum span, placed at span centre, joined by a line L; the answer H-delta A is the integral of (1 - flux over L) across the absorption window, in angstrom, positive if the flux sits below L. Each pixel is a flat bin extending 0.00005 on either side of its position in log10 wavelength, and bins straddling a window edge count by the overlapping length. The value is 0.43 angstrom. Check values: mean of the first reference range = 192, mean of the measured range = 190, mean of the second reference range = 192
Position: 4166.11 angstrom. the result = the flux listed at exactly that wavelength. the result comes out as 218.5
